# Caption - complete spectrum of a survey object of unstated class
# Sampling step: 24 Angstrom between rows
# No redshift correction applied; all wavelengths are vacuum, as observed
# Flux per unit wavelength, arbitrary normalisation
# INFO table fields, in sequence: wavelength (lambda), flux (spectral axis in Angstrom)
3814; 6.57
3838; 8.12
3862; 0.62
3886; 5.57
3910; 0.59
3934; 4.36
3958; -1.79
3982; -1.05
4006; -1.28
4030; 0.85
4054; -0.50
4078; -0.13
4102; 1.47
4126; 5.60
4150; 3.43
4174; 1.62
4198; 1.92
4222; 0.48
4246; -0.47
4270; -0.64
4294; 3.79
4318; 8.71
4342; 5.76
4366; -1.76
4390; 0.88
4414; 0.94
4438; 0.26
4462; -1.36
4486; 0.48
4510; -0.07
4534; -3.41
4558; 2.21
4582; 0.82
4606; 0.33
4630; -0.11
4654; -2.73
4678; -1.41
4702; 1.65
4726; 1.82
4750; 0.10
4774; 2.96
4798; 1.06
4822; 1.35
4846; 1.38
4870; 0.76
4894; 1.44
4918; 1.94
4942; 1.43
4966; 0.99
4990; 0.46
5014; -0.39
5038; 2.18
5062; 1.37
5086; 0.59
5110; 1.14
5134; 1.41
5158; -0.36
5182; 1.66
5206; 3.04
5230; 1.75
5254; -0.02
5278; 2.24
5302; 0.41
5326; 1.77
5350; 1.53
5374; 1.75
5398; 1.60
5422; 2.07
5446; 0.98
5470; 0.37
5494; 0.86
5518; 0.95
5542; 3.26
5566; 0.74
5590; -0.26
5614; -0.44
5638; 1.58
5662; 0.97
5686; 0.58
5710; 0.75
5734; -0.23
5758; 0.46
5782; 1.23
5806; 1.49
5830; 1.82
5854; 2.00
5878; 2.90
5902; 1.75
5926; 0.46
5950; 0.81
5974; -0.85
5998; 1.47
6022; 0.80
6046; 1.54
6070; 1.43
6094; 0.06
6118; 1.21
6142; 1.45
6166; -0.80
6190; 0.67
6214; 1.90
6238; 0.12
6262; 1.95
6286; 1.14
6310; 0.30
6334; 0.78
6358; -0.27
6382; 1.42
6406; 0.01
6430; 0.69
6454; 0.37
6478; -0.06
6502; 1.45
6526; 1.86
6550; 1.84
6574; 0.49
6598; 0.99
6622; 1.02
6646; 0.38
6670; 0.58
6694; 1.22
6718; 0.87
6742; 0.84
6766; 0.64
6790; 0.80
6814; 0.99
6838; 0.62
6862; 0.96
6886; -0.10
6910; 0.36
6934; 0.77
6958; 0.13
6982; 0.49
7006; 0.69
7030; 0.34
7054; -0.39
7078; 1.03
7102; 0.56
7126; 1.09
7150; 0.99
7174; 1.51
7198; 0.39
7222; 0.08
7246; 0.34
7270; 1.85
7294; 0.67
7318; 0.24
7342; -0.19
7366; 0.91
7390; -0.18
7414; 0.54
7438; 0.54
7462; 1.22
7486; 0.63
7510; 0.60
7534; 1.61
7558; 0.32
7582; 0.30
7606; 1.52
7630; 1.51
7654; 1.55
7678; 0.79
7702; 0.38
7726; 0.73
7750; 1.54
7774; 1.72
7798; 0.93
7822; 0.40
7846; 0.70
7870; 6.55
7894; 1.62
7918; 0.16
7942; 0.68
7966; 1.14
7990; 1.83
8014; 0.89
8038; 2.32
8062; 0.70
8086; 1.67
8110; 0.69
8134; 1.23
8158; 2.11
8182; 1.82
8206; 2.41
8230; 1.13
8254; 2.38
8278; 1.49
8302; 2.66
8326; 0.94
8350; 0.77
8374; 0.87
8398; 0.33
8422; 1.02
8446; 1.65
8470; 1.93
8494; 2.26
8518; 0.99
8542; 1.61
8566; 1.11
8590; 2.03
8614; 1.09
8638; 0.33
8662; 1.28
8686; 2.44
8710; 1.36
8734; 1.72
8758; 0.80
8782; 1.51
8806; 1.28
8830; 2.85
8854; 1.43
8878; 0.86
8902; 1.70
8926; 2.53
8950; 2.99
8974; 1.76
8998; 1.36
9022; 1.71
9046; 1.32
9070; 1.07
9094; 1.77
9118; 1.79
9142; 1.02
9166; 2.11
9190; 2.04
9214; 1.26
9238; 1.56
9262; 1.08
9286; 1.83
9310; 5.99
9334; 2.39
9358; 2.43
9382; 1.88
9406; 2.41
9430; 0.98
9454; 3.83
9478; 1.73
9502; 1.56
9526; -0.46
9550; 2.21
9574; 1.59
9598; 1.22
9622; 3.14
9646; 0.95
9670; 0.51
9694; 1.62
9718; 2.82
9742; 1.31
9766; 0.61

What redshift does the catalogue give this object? 1.11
